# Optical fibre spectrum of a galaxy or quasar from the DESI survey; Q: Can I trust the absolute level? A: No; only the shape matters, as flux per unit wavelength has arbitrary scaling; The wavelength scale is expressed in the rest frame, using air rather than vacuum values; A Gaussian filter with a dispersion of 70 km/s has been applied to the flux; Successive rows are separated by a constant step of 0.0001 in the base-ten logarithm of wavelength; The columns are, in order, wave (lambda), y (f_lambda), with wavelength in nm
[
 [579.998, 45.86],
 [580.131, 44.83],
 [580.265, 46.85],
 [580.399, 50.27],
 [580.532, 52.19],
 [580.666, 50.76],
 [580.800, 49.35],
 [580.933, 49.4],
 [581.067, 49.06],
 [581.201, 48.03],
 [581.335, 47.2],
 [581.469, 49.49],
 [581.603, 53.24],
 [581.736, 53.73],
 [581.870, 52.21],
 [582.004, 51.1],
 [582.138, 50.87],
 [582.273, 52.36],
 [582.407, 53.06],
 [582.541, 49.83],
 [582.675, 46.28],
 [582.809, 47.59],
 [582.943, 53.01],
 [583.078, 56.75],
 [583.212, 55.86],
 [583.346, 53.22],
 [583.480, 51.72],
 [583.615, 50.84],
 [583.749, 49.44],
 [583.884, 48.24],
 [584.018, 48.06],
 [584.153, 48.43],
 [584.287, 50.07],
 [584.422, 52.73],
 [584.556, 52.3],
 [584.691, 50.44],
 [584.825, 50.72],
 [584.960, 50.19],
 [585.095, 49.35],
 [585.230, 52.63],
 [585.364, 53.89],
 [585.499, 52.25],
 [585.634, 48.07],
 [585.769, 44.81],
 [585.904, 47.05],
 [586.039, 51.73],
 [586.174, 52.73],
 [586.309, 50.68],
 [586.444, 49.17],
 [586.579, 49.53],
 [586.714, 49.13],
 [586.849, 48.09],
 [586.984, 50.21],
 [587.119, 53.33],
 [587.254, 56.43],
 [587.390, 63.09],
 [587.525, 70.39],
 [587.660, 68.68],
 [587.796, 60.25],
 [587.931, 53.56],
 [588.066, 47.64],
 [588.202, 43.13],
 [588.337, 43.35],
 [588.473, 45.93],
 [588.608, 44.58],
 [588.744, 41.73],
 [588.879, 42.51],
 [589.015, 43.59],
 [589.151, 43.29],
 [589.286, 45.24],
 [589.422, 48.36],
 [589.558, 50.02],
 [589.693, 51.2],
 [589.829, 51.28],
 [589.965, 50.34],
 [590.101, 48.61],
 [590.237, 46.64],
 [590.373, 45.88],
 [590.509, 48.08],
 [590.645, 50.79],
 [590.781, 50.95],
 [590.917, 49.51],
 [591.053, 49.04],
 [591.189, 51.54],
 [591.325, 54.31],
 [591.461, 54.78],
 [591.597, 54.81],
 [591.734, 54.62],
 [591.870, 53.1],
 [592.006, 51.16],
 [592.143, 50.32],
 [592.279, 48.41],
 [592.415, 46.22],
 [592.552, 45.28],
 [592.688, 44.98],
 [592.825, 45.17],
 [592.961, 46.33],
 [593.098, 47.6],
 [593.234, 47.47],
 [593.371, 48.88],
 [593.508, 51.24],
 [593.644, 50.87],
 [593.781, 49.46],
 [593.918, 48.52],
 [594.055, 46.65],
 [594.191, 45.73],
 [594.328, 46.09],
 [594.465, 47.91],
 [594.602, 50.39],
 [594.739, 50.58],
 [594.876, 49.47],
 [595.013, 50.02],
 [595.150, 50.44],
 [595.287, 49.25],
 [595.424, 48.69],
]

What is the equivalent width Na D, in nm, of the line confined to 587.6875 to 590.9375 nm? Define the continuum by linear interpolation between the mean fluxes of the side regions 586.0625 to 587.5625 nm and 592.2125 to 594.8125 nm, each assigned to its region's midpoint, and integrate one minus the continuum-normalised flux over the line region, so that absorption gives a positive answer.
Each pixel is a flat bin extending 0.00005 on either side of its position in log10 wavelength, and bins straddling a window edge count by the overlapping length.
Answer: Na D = 0.212 nm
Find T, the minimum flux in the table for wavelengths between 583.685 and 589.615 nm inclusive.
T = 41.73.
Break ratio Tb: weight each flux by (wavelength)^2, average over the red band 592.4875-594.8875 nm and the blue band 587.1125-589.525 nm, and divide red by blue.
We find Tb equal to 0.96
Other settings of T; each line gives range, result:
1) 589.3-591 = 45.88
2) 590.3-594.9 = 44.98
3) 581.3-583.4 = 46.28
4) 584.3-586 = 44.81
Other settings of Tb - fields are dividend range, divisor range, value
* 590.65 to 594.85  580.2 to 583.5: 1.01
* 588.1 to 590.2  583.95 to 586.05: 0.94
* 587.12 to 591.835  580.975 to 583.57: 1.01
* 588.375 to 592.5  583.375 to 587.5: 0.97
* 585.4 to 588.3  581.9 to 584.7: 1.05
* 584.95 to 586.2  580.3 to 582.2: 1.01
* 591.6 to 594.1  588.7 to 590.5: 1.05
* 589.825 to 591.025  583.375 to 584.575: 1.00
